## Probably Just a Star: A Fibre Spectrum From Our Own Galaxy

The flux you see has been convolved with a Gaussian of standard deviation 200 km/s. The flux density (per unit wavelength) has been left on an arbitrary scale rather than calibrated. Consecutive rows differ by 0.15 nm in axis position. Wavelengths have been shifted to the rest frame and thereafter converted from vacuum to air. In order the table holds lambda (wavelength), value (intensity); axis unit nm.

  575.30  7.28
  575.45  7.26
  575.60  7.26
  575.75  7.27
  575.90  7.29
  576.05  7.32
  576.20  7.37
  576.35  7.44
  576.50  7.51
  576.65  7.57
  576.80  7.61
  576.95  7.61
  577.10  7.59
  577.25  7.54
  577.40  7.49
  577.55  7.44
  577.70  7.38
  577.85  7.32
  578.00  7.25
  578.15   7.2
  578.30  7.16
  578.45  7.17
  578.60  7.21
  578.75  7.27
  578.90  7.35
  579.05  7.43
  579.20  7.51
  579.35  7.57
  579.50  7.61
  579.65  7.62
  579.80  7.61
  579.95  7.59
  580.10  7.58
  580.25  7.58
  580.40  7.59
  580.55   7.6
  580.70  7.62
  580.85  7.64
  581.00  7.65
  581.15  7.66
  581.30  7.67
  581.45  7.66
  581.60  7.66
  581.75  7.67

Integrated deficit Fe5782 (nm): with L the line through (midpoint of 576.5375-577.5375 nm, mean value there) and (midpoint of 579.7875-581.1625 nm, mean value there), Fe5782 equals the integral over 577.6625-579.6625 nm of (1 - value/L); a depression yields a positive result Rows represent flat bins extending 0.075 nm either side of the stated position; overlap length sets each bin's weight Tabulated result 0.061 nm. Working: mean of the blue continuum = 7.56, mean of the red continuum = 7.61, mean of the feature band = 7.35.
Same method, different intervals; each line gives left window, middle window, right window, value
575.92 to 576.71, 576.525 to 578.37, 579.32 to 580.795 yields 0.01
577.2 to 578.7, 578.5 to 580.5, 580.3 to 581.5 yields 0.00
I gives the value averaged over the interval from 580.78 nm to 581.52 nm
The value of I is 7.66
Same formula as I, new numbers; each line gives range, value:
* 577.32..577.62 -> 7.47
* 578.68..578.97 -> 7.31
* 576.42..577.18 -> 7.58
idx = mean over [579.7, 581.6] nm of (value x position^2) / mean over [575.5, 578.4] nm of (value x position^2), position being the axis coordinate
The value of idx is 1.0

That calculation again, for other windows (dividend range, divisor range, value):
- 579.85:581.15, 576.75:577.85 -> 1.02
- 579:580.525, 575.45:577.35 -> 1.03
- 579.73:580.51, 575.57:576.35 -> 1.05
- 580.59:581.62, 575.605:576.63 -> 1.06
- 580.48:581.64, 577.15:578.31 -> 1.05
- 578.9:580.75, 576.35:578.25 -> 1.02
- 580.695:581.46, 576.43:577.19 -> 1.02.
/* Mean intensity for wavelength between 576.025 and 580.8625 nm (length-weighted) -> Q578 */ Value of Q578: 7.46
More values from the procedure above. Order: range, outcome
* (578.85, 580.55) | 7.55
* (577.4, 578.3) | 7.32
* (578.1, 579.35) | 7.31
